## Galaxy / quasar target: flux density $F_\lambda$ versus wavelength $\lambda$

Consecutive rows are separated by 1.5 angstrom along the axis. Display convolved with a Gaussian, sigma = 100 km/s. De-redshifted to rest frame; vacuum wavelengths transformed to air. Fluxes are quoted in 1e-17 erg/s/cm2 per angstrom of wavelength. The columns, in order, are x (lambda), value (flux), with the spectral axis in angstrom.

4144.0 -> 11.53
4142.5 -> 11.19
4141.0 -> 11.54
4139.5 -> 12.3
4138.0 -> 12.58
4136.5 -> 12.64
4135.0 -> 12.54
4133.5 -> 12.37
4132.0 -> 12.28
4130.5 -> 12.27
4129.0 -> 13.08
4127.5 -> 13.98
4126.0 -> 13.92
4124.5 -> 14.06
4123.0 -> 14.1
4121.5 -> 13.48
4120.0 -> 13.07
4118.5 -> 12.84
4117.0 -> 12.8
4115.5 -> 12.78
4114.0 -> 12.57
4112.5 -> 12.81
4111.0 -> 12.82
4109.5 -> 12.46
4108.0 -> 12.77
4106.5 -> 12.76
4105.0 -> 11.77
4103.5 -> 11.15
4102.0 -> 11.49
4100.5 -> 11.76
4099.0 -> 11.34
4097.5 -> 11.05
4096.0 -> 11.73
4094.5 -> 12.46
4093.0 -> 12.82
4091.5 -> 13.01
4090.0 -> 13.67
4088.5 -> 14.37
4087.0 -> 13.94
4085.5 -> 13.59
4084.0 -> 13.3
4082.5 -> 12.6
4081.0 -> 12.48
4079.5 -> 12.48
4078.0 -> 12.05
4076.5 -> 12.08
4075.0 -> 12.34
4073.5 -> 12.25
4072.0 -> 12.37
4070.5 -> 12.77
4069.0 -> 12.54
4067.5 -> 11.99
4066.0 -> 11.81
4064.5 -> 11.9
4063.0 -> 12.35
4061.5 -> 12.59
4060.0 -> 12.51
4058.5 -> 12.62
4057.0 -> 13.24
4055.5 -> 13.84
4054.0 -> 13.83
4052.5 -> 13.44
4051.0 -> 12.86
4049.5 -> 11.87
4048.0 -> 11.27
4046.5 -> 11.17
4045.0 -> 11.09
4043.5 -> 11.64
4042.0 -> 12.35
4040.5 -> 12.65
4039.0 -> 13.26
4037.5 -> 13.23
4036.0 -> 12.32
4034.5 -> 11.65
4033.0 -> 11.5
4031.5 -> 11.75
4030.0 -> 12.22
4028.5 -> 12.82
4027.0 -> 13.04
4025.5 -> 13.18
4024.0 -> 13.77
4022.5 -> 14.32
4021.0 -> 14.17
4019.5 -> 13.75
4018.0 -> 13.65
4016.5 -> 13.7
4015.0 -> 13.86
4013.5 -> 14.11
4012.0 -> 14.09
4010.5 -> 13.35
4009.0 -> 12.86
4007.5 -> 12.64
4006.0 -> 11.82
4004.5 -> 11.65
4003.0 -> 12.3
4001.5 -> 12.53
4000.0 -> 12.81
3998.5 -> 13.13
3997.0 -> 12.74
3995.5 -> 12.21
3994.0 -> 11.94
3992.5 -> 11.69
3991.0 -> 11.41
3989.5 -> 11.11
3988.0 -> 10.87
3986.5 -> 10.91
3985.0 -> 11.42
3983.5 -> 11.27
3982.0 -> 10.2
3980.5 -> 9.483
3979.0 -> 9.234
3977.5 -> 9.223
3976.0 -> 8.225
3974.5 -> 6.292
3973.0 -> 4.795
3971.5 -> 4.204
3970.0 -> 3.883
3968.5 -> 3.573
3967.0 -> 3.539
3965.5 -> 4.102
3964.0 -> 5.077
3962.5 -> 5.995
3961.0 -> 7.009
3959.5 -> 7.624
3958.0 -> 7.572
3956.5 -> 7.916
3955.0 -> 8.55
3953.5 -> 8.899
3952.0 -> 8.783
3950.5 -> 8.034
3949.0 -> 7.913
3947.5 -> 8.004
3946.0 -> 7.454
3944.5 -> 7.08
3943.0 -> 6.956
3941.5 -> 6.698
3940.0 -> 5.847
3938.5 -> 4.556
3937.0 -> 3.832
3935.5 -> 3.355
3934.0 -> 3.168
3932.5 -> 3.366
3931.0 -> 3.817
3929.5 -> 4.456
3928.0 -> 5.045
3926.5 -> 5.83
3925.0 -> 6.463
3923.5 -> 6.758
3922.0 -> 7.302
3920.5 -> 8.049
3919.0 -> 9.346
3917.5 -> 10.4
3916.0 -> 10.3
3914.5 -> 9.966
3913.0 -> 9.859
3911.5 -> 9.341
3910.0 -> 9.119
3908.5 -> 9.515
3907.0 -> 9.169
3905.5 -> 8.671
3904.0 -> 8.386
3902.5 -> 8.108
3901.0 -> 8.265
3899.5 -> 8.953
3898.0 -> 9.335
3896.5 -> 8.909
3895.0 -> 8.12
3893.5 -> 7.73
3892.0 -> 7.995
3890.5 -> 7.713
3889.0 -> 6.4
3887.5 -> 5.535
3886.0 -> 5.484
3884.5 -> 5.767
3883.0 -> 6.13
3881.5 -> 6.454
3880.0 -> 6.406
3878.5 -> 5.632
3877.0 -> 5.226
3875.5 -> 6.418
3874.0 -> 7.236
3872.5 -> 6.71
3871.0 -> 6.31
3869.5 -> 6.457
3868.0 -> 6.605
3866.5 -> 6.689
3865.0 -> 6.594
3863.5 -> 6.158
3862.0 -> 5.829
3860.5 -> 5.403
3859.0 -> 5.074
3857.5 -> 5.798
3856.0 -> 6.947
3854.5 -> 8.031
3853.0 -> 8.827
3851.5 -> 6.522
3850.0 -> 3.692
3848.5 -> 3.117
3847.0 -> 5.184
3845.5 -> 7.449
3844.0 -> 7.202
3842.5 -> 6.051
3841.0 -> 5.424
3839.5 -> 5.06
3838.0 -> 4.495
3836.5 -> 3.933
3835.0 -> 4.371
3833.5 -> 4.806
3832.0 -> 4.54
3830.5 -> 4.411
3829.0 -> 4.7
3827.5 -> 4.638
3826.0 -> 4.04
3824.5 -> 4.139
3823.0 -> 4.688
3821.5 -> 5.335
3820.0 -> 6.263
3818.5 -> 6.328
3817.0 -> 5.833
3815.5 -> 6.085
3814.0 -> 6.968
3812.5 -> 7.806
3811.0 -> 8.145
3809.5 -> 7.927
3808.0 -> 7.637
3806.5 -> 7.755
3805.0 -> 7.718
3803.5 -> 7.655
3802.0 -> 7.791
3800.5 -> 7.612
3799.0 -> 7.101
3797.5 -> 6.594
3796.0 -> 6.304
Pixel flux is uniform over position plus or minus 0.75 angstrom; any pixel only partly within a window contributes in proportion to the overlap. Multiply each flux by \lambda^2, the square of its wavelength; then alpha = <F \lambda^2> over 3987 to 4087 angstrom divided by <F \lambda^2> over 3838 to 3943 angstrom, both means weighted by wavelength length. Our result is 2.01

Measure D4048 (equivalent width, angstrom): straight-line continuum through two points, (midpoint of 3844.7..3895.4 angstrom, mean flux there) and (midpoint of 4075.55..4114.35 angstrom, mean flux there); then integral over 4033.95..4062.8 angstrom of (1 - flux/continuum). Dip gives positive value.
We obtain -3.3 angstrom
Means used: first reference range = 6.33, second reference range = 12.5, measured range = 12.5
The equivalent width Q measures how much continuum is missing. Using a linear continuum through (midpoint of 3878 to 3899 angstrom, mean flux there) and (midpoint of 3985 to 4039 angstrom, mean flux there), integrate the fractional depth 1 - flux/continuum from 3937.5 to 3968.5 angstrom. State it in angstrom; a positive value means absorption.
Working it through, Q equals 9.8 angstrom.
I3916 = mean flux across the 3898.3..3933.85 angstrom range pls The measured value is 7.79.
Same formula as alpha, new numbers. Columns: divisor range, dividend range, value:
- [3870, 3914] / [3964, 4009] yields 1.34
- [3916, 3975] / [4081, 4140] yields 2.22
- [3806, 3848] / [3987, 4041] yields 2.44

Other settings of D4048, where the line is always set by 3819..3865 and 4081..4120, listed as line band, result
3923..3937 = 5.76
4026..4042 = -2.53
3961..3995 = 4.27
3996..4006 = -2.68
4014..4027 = -4.24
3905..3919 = -4.22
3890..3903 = -2.67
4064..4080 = -0.59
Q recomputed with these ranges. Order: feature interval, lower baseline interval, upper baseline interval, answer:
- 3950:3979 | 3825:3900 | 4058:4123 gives 7.80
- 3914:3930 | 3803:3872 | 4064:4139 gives 0.85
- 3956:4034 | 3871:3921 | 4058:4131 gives -1.14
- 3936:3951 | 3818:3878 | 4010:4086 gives 4.15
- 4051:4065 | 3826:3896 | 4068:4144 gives -2.02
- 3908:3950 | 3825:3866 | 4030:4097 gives 6.15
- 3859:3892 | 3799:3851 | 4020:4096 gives 4.85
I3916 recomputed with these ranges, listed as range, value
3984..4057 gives 12.6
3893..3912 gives 8.75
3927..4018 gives 8.67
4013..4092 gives 12.8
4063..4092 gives 12.7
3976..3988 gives 10.2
